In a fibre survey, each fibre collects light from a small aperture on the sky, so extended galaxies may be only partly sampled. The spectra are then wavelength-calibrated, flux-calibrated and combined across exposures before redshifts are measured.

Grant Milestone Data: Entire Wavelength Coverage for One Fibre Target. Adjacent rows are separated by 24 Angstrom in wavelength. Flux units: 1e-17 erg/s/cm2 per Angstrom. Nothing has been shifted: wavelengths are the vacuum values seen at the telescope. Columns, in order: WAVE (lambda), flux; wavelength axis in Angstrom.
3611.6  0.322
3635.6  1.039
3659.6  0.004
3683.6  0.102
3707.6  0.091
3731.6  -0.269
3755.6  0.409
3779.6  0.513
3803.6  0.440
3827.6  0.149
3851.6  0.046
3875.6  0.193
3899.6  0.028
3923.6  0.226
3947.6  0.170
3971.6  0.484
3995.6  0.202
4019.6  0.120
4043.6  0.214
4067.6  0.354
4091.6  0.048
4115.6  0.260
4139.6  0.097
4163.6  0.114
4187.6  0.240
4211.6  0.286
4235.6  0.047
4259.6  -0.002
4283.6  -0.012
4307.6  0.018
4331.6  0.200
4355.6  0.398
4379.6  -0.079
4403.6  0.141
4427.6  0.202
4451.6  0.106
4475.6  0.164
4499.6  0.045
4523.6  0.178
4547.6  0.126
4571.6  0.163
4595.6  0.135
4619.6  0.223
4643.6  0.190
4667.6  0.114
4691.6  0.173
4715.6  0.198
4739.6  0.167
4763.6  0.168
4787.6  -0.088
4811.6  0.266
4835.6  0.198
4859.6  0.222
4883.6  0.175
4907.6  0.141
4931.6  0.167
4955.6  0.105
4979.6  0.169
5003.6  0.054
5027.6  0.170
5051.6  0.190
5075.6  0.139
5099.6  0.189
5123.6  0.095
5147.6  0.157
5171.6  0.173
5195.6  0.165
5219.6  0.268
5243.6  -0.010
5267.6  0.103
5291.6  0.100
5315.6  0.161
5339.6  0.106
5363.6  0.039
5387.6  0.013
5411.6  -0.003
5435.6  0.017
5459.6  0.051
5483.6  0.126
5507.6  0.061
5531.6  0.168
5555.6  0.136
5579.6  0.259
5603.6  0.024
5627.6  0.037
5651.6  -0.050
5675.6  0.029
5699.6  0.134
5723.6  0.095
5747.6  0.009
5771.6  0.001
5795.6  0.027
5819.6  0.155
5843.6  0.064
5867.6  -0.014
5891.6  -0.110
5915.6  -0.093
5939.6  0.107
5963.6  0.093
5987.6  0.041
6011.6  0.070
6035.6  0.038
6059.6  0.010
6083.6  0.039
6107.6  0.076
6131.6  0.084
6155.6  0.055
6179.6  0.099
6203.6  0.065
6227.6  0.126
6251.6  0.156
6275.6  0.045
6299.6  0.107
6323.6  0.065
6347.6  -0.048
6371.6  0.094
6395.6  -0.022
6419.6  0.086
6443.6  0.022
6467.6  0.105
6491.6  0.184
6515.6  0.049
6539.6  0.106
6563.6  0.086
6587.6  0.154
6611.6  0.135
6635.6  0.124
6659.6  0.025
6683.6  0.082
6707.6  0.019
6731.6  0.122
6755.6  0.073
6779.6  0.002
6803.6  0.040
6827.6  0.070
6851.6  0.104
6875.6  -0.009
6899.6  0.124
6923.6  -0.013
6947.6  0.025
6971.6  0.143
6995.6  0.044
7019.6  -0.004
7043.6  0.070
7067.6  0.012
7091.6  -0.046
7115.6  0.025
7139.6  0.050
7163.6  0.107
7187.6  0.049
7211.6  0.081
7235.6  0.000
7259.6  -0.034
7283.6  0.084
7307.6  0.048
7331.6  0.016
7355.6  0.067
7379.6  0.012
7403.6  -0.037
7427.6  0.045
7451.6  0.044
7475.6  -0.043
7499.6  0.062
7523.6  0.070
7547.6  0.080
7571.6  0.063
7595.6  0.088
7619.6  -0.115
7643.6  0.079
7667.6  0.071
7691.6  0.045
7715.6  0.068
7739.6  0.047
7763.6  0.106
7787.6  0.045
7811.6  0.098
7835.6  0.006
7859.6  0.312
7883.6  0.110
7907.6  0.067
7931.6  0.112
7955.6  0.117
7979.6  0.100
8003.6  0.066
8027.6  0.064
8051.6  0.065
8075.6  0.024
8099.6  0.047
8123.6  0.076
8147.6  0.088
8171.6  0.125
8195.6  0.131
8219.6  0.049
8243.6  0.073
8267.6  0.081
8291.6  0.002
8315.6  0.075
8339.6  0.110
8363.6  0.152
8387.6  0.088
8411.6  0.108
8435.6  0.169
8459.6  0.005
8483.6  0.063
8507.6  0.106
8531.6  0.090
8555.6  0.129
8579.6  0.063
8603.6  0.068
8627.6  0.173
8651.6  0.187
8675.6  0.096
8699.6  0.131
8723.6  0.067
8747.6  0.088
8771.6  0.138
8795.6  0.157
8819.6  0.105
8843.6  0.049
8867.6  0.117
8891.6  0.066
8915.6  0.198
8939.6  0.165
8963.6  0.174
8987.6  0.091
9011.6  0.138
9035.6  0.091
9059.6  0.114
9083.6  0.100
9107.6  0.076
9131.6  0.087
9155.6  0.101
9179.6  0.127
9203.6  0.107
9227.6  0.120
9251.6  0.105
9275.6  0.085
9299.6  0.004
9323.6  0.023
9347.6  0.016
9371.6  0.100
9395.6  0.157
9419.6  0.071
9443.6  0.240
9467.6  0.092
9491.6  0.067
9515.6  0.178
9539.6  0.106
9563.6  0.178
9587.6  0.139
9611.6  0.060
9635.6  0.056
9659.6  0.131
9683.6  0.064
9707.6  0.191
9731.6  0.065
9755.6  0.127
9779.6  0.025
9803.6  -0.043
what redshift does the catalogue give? 1.110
